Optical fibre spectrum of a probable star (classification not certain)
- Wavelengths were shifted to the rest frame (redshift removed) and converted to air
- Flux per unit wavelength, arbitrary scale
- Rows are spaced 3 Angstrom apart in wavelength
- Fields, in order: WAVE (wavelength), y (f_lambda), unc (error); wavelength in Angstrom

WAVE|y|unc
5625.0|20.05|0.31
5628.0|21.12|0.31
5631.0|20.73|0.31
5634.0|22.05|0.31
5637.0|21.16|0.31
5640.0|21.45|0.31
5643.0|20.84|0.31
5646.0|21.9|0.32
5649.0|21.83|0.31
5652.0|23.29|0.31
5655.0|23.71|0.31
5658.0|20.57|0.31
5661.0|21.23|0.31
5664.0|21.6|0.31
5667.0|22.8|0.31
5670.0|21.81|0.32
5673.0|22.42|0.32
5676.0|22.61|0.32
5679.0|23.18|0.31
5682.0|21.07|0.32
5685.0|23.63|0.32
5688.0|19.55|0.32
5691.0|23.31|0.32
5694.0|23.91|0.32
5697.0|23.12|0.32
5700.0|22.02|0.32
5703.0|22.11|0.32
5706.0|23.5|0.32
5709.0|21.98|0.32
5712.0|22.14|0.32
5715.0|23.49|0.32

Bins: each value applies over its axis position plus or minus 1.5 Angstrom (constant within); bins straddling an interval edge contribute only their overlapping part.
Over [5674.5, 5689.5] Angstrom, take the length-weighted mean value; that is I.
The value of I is 22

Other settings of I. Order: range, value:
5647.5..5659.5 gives 22.4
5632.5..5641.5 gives 21.6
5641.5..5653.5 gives 22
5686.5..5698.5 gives 22.5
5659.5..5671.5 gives 21.9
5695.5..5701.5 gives 22.6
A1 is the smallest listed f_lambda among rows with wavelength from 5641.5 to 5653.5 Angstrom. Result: 20.84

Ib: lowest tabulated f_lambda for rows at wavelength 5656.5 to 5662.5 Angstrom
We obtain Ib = 20.57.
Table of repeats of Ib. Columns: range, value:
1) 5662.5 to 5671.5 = 21.6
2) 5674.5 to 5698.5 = 19.55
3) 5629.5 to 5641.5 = 20.73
